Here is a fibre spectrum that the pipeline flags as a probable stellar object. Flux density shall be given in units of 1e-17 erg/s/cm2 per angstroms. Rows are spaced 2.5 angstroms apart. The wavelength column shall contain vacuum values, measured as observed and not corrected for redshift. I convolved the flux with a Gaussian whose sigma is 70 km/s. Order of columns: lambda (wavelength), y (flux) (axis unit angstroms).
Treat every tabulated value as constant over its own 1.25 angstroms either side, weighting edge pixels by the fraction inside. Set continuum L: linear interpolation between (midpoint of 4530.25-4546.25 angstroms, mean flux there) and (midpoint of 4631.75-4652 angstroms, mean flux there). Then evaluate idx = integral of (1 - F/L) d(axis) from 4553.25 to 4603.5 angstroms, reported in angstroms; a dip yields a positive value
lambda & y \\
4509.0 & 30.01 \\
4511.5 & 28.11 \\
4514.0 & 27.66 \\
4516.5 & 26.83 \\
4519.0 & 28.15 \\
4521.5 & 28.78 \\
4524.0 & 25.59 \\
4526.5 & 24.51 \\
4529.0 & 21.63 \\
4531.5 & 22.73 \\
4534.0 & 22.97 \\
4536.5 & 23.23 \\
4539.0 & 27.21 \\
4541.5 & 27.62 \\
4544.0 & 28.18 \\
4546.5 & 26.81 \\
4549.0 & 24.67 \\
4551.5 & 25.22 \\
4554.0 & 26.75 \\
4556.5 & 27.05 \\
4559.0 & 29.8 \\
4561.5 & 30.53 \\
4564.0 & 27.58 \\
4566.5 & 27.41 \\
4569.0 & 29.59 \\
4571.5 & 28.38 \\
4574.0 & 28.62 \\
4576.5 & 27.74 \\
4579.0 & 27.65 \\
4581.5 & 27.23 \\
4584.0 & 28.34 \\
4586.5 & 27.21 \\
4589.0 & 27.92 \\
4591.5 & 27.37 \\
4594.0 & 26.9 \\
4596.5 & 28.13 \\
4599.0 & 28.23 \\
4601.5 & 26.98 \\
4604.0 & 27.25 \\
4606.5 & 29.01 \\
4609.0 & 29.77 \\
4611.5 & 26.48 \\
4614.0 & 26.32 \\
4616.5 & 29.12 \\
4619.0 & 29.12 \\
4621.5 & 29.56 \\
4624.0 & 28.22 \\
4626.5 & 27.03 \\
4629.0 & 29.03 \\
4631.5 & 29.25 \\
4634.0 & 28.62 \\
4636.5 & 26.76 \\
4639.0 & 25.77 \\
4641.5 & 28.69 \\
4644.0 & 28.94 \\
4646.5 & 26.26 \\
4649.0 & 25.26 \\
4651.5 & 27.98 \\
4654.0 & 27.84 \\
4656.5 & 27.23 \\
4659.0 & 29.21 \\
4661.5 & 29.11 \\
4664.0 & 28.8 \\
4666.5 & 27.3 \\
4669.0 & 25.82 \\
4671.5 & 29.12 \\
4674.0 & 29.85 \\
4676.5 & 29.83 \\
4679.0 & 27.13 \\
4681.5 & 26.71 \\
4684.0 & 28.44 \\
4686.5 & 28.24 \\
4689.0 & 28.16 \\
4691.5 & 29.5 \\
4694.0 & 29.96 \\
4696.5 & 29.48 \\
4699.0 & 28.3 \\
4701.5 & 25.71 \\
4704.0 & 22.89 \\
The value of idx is -3.5 angstroms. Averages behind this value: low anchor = 25.4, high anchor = 27.4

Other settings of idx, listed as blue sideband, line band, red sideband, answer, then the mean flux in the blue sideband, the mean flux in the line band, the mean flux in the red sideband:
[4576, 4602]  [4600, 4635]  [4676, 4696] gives -0.5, 27.6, 28.3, 28.5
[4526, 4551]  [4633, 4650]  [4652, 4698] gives 0.2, 25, 27.2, 28.4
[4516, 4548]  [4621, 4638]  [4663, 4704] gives -0.6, 25.7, 28.3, 28.1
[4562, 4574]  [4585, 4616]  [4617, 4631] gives 1.0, 28.4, 27.7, 28.7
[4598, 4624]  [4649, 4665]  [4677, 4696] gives 0.1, 28.2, 28.1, 28.4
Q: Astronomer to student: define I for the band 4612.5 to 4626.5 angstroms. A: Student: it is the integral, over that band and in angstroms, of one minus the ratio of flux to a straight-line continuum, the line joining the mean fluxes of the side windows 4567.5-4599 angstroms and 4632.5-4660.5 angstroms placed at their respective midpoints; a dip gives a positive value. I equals -0.30 angstroms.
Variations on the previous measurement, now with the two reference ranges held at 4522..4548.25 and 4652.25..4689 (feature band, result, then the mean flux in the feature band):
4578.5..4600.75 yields -1.08 angstroms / 27.6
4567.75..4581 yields -1.17 angstroms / 28.3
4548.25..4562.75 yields -1.03 angstroms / 27.4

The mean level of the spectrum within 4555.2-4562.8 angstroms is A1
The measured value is 29.1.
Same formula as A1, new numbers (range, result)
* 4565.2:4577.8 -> 28.3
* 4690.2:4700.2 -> 29.3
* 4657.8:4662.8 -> 29.2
